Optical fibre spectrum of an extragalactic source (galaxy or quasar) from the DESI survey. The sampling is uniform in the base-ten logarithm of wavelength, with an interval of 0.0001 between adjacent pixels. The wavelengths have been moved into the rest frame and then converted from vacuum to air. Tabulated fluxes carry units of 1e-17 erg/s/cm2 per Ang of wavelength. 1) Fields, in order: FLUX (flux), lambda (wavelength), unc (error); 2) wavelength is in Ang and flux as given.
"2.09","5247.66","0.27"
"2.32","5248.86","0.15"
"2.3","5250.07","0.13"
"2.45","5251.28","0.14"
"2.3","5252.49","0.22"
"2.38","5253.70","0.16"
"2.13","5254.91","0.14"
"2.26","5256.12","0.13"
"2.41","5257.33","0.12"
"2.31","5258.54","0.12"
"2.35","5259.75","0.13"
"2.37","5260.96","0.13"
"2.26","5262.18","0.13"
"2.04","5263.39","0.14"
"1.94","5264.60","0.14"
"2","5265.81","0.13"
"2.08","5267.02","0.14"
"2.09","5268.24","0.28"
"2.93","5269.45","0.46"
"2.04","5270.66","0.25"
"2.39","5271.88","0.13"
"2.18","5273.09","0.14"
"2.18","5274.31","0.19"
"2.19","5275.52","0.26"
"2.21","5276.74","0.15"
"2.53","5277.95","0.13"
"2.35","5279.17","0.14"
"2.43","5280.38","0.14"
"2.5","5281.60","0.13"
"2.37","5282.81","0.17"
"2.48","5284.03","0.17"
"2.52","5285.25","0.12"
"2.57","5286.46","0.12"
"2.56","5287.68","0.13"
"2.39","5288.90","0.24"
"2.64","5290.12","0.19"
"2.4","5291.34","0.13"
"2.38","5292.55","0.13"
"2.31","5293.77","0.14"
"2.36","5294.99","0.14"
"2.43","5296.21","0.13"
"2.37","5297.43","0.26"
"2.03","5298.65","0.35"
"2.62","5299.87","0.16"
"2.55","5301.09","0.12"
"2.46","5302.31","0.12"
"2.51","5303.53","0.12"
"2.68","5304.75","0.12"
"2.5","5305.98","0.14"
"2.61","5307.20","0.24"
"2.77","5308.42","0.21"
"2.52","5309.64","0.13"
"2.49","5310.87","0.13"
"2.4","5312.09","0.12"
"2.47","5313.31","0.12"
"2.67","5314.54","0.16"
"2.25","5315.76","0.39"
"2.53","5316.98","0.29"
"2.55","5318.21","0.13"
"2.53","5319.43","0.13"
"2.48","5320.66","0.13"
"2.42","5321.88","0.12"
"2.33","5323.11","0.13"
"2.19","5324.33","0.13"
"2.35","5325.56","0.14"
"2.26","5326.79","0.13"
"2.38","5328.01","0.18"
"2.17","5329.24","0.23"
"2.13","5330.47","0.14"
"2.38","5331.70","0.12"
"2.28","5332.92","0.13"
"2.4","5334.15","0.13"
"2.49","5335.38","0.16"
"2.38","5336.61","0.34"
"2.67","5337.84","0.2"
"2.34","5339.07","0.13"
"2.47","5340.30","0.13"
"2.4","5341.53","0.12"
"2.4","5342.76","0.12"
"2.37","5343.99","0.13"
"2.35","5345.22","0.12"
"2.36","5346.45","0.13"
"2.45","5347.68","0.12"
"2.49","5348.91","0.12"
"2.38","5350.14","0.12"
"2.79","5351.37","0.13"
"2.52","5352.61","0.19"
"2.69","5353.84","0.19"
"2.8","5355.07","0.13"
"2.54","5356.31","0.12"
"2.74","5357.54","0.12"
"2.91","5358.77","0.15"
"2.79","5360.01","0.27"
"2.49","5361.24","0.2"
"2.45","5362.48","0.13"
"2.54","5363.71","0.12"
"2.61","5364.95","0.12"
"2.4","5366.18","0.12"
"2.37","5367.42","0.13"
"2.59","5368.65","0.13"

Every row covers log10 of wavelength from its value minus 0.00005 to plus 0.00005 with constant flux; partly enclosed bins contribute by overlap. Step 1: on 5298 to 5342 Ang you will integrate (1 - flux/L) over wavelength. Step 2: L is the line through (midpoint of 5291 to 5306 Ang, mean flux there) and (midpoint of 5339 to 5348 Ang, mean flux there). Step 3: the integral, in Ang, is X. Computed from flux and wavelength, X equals -0.4 Ang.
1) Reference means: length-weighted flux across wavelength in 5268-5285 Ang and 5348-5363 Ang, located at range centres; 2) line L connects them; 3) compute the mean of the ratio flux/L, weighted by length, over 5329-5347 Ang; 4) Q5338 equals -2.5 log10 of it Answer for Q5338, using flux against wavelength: 0.085 mag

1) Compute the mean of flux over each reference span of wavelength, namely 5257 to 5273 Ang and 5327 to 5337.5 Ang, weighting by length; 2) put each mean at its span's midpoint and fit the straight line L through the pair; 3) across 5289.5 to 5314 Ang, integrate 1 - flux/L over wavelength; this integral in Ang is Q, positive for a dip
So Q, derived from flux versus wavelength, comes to -2.0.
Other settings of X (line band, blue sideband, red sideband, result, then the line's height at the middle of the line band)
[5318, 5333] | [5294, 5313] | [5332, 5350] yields 0.6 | 2.44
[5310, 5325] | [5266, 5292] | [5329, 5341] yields -0.4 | 2.38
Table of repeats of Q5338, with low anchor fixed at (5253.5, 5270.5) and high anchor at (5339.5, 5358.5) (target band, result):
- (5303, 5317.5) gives -0.06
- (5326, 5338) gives 0.06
